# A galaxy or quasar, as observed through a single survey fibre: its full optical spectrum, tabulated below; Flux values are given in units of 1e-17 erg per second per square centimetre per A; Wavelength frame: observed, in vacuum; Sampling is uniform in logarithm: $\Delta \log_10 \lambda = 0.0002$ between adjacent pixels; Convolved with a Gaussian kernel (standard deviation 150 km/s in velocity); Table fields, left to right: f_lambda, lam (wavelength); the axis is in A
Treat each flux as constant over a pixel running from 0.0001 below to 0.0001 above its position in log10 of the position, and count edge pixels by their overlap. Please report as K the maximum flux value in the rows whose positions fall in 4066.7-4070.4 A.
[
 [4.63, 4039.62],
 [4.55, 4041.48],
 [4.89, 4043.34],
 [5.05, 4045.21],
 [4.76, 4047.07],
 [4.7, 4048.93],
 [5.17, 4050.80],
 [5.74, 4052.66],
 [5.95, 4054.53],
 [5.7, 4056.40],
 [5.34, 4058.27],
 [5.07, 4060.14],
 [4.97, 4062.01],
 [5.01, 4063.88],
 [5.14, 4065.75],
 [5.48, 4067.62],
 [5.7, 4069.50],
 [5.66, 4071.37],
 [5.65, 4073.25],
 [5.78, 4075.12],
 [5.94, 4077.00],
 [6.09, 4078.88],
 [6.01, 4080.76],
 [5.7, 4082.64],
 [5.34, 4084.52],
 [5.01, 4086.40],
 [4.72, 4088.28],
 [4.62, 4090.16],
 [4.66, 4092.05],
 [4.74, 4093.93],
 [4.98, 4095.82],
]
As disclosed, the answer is 5.7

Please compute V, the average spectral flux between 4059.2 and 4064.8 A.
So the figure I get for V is 5.02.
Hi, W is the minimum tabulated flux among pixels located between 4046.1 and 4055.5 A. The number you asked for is 4.7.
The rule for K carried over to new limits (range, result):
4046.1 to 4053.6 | 5.74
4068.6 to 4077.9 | 5.94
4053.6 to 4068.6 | 5.95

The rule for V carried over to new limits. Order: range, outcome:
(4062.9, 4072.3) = 5.4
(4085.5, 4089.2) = 4.87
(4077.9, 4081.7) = 6.04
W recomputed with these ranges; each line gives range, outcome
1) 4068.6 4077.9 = 5.65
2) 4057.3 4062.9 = 4.97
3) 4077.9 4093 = 4.62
